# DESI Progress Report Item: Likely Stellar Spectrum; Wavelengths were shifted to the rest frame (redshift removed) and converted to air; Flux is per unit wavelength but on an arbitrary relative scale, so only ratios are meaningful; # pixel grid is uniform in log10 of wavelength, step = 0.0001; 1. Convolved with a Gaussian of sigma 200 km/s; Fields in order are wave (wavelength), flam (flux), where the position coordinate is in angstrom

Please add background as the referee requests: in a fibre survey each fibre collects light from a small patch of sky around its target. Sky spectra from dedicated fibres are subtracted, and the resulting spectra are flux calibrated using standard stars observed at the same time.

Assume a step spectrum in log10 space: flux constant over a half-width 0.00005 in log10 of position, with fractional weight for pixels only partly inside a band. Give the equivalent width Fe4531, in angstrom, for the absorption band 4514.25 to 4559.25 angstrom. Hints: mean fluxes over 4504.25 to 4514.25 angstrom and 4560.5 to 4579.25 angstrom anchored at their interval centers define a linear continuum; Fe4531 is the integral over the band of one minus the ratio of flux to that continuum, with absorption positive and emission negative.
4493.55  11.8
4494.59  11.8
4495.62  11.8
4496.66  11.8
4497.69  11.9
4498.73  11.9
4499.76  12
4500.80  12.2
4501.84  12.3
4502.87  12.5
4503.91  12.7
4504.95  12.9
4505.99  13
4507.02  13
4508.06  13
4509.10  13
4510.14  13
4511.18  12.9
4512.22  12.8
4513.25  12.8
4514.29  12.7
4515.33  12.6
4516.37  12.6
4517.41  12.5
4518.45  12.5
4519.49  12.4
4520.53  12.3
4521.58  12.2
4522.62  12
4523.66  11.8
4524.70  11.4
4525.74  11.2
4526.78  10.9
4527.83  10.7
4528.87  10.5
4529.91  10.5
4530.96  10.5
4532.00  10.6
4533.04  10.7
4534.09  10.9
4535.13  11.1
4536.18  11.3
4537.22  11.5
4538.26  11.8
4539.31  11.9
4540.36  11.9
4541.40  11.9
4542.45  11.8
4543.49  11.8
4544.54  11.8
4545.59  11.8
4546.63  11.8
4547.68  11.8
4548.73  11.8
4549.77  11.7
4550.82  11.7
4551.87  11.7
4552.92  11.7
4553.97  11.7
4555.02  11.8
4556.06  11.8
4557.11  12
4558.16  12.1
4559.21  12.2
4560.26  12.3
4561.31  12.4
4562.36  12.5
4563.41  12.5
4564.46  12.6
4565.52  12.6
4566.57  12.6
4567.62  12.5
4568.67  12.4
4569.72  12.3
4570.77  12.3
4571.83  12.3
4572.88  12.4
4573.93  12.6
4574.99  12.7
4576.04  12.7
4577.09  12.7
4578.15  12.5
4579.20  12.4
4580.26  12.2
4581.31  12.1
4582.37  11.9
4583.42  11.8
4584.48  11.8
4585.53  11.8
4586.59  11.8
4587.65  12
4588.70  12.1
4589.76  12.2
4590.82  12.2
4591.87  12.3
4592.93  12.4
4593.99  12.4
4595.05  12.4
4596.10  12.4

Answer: 3.77 angstrom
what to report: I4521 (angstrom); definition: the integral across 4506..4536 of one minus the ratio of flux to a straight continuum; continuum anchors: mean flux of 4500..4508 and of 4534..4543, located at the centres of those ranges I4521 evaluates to 0.6 angstrom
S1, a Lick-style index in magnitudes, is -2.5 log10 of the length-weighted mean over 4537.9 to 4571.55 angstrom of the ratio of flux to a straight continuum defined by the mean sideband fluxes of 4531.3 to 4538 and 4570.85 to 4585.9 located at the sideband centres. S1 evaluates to -0.04 mag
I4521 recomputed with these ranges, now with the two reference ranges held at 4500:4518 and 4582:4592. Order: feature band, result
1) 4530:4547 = 1.4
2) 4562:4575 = -0.3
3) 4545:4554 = 0.4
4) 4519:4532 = 1.3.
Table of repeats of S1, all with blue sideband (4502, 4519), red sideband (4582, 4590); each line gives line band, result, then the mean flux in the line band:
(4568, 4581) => -0.04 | 12.5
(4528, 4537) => 0.16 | 10.8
